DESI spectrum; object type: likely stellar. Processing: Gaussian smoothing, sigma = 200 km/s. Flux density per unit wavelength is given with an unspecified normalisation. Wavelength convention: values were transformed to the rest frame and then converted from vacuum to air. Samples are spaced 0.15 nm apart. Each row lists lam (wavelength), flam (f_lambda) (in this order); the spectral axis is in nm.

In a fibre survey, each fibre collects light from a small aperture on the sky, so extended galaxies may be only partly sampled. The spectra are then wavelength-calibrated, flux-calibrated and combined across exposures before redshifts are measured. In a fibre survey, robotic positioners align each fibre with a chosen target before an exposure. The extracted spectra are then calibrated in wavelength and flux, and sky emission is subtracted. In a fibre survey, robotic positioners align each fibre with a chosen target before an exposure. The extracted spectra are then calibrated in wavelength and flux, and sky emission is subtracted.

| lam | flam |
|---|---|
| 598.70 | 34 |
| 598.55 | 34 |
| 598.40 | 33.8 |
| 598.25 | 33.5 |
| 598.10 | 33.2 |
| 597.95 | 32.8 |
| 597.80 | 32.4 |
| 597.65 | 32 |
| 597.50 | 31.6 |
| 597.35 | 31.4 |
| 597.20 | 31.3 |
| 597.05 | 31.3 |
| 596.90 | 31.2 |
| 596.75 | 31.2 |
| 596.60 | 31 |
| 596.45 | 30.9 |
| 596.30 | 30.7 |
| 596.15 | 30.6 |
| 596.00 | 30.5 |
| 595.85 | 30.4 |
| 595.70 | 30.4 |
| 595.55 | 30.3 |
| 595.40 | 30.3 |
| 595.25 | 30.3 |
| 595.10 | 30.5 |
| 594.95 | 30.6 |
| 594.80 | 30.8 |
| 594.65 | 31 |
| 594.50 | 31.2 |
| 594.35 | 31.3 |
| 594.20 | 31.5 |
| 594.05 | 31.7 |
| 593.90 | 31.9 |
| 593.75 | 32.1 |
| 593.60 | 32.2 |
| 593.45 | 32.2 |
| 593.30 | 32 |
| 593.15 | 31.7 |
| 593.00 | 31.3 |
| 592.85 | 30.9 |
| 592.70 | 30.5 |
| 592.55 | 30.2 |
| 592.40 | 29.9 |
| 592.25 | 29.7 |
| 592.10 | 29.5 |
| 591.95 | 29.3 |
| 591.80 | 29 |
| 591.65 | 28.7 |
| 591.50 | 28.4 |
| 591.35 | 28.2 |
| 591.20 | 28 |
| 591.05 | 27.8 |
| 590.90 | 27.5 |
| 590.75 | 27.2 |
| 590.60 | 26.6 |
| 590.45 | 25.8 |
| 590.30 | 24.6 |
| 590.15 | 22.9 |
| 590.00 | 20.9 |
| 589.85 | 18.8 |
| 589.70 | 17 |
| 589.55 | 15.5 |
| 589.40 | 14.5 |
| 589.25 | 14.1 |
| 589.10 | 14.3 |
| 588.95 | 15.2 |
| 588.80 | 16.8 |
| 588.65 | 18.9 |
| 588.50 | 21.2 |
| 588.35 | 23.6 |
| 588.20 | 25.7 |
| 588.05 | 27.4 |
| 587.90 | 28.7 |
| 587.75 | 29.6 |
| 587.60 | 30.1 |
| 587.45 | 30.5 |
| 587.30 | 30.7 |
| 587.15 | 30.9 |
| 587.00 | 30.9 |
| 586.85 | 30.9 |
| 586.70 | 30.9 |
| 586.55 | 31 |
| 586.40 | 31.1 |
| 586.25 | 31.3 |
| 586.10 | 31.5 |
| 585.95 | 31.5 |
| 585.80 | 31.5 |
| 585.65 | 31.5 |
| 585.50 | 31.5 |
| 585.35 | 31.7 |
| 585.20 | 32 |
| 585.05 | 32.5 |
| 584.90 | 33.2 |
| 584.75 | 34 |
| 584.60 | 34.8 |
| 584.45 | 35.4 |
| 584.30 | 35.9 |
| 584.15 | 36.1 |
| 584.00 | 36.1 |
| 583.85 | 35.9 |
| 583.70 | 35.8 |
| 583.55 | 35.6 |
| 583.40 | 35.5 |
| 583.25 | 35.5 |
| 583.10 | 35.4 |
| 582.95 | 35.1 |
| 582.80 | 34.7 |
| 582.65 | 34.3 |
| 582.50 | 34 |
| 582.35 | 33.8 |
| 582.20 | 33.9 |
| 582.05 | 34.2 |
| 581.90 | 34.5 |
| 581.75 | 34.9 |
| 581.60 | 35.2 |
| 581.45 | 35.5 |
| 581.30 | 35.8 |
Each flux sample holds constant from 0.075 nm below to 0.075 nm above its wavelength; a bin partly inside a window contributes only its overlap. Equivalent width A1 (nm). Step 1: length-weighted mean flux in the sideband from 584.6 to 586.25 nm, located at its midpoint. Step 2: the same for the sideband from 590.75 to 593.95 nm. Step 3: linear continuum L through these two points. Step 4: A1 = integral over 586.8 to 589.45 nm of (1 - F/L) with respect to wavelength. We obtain 0.611 nm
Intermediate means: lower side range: 32.2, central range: 24.1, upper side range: 30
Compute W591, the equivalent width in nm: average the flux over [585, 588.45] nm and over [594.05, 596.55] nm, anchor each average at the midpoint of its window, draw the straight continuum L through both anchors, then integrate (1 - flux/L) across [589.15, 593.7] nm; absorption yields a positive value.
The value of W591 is 0.605 nm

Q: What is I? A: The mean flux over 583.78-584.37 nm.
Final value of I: 36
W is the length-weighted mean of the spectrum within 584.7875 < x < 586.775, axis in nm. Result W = 31.7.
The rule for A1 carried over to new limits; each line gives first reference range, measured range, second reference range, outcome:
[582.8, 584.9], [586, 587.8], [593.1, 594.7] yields 0.18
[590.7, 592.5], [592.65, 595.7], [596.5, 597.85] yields -0.13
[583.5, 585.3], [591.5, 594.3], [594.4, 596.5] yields 0.07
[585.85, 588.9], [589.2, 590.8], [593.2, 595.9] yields 0.47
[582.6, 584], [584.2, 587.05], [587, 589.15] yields -0.20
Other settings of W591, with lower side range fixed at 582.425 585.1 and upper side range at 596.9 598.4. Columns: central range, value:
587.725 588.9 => 0.36 nm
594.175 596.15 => 0.12 nm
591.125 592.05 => 0.13 nm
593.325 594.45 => 0.04 nm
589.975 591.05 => 0.26 nm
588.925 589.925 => 0.54 nm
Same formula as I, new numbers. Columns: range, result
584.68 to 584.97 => 33.6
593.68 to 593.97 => 32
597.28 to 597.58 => 31.5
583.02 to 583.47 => 35.5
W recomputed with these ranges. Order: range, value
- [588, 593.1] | 24.4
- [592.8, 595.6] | 31.3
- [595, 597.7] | 30.9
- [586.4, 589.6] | 24.6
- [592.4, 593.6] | 31.2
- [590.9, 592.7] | 29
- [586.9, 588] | 30.2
